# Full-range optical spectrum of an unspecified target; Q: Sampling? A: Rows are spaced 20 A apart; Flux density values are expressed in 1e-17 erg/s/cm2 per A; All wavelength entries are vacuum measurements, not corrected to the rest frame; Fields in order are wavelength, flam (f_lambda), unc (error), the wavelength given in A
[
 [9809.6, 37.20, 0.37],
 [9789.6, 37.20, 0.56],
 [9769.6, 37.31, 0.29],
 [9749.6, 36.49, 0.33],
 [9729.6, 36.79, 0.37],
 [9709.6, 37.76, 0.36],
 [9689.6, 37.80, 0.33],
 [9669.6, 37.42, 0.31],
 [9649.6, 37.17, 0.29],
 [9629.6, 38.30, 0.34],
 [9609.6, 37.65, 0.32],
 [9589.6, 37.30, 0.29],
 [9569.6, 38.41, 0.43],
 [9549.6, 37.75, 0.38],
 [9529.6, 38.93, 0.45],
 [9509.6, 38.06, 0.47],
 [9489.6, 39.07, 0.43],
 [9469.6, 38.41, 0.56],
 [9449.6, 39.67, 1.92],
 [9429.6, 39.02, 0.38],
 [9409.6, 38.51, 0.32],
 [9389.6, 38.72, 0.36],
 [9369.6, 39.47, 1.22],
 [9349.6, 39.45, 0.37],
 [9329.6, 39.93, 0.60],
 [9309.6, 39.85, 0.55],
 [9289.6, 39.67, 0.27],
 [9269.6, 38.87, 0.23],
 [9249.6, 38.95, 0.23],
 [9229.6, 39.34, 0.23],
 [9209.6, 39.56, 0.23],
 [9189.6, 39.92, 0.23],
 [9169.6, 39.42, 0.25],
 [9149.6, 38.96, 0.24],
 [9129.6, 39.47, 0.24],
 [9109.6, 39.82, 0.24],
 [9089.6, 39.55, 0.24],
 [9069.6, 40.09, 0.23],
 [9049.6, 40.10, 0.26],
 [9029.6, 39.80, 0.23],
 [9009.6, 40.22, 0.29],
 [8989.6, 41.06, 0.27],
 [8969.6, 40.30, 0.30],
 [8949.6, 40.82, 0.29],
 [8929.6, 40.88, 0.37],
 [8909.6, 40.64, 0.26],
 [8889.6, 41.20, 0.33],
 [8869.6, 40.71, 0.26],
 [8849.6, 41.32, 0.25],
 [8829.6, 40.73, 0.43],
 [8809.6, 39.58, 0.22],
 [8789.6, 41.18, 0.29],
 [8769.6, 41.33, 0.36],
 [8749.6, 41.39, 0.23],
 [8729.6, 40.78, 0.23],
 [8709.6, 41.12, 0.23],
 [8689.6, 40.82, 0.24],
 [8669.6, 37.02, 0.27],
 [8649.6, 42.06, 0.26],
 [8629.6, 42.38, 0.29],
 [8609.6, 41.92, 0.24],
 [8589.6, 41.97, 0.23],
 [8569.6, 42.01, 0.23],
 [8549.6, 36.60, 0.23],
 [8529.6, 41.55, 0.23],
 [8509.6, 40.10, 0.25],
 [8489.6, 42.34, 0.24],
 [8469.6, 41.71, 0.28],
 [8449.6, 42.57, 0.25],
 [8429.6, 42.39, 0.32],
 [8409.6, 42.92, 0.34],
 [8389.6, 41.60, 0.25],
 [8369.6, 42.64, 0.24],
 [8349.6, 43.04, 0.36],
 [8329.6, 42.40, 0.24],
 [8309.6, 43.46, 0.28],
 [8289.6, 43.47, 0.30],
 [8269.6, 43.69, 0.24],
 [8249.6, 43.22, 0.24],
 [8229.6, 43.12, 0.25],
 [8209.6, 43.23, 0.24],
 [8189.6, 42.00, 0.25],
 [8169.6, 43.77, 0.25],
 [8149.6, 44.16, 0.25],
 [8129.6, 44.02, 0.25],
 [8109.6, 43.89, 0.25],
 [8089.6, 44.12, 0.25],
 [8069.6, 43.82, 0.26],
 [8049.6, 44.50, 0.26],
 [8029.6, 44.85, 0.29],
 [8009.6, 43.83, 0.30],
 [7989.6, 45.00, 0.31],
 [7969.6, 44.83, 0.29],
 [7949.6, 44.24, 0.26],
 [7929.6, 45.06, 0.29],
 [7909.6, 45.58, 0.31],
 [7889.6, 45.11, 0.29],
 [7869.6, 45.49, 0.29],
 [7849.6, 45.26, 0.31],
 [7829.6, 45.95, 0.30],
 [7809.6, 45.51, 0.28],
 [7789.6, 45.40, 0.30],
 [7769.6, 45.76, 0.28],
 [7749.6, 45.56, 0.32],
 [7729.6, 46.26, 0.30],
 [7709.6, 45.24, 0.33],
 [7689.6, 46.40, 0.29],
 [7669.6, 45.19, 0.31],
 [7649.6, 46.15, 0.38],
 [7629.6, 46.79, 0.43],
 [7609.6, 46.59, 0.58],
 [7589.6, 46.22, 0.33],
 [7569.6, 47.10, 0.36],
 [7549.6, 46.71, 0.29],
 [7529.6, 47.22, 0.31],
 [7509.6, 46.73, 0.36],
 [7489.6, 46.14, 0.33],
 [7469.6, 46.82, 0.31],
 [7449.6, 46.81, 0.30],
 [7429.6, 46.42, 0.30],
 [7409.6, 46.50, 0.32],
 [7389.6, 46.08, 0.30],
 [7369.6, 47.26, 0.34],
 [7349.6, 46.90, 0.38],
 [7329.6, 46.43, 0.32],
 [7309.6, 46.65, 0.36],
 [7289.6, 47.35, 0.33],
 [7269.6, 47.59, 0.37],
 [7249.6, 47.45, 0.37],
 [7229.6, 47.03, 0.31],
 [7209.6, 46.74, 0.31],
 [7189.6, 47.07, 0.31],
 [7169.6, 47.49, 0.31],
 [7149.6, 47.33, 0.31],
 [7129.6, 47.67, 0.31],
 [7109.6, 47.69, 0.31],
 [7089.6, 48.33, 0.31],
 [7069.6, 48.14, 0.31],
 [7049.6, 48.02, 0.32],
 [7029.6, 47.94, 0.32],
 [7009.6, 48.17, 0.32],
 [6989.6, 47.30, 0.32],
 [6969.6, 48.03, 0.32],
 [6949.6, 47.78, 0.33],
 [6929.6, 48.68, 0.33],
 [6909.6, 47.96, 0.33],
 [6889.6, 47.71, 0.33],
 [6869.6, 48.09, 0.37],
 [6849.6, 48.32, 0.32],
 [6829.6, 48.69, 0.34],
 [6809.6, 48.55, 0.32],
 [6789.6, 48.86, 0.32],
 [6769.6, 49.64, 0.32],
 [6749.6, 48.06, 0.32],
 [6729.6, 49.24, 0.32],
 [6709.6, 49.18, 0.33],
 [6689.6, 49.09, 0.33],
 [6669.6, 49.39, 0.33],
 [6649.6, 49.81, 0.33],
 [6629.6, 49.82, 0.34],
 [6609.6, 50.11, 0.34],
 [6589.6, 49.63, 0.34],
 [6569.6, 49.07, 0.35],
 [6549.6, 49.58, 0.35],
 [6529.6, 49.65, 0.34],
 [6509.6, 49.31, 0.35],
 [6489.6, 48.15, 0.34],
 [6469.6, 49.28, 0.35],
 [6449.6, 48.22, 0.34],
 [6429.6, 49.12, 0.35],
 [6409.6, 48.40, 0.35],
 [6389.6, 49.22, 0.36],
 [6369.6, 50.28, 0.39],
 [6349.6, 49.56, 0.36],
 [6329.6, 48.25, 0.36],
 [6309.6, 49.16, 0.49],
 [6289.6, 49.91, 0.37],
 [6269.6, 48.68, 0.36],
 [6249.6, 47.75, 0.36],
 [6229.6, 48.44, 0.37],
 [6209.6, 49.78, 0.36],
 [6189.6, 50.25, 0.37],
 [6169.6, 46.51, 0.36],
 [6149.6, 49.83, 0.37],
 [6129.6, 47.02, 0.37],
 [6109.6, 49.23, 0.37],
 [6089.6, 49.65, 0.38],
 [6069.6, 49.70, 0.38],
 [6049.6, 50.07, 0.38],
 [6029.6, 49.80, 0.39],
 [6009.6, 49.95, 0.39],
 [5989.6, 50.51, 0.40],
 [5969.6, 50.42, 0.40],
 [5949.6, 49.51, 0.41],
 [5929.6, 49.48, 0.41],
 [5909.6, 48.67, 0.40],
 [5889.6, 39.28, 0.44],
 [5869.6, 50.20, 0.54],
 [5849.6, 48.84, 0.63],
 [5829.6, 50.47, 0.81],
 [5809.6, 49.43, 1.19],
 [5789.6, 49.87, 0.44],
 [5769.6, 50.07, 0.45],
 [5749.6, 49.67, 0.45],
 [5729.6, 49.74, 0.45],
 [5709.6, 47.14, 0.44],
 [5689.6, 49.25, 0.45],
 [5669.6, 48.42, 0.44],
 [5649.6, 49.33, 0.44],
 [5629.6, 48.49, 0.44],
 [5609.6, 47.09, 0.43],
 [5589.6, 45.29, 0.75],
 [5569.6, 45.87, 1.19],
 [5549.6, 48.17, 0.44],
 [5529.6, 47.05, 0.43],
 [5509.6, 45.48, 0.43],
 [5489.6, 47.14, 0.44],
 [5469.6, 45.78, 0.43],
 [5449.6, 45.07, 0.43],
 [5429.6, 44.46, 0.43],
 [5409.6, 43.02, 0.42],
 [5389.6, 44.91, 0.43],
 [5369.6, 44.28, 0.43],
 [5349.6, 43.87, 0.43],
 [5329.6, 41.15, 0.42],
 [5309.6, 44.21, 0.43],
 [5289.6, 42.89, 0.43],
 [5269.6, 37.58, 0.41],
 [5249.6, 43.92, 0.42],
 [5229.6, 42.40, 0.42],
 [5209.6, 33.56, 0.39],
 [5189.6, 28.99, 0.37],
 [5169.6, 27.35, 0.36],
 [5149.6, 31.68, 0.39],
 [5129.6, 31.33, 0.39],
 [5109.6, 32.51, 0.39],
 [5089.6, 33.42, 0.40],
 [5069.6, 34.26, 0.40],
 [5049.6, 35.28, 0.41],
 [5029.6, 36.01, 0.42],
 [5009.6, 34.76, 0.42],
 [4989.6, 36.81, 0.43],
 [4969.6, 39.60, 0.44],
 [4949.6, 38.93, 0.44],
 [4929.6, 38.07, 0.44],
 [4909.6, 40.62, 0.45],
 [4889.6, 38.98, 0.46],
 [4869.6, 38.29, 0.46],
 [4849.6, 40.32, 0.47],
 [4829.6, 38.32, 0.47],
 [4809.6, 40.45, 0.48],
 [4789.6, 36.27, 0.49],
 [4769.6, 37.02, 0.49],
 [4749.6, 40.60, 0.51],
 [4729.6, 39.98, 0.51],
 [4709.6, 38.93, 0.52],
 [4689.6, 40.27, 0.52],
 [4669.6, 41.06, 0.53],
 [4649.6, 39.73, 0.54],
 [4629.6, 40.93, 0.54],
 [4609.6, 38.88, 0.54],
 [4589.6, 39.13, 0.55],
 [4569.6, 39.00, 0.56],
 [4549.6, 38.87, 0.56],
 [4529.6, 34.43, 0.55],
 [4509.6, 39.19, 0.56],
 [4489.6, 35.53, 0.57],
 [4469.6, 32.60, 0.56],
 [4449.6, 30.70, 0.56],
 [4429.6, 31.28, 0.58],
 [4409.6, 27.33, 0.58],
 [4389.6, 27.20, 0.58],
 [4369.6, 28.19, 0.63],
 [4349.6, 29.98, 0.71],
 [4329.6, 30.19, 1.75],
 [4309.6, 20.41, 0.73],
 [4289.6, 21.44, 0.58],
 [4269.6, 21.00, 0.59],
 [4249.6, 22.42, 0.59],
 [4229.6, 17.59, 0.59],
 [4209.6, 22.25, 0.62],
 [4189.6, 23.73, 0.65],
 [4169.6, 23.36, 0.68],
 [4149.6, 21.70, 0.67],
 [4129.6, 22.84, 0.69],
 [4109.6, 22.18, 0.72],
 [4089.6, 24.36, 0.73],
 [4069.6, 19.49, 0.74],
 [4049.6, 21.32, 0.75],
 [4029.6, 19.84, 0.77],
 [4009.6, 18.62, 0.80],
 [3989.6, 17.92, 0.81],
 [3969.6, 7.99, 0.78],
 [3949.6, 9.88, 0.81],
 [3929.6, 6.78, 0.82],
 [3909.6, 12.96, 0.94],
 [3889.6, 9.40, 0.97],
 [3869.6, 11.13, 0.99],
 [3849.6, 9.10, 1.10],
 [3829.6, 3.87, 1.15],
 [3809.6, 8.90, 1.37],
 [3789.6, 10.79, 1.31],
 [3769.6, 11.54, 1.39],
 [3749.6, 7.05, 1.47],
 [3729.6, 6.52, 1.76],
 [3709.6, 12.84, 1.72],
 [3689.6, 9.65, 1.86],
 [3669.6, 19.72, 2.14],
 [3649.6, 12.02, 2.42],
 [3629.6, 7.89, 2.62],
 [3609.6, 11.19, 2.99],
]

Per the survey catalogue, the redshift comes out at 0.000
